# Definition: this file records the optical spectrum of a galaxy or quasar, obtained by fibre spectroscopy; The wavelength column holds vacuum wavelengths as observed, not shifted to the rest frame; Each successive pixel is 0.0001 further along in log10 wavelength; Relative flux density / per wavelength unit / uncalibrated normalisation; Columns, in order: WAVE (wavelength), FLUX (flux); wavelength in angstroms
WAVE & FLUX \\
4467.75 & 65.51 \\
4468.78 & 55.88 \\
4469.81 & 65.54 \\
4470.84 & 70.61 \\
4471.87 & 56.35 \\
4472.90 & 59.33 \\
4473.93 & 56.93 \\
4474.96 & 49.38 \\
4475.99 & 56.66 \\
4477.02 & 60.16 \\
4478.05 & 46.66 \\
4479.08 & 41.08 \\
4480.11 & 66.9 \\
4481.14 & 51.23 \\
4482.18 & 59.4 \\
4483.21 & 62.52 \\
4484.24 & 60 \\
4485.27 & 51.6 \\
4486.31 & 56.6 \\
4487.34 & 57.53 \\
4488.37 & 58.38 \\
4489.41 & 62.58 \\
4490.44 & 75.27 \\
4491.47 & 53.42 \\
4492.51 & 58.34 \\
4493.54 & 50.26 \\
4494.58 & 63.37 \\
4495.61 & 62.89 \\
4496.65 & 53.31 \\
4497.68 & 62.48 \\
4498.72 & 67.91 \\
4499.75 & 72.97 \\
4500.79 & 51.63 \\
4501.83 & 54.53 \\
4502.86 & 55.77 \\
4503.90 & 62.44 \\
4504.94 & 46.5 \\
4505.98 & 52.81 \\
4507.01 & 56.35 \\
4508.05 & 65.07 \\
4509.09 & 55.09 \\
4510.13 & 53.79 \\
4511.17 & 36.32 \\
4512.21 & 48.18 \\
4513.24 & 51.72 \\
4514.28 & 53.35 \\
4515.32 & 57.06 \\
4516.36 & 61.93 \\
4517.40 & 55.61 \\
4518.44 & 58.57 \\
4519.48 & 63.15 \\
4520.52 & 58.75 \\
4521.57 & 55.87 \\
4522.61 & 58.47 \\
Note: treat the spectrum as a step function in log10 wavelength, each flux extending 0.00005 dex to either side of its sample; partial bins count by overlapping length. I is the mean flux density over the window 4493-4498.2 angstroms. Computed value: 58.5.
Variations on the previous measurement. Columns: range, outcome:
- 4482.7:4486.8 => 57.7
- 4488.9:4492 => 63.8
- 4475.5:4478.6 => 54.4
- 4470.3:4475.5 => 58.5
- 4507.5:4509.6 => 59.9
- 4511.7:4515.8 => 52.6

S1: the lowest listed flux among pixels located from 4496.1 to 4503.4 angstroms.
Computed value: 51.63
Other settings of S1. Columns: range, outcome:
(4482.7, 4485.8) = 51.6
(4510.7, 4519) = 36.32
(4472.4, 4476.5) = 49.38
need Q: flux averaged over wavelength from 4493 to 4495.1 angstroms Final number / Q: 57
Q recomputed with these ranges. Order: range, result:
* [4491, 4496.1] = 57.7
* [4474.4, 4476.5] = 53.1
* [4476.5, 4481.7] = 53.2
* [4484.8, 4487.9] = 55.3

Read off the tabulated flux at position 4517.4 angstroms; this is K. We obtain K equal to 55.61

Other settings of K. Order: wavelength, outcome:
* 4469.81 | 65.54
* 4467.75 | 65.51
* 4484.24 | 60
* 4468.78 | 55.88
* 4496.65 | 53.31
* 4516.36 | 61.93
